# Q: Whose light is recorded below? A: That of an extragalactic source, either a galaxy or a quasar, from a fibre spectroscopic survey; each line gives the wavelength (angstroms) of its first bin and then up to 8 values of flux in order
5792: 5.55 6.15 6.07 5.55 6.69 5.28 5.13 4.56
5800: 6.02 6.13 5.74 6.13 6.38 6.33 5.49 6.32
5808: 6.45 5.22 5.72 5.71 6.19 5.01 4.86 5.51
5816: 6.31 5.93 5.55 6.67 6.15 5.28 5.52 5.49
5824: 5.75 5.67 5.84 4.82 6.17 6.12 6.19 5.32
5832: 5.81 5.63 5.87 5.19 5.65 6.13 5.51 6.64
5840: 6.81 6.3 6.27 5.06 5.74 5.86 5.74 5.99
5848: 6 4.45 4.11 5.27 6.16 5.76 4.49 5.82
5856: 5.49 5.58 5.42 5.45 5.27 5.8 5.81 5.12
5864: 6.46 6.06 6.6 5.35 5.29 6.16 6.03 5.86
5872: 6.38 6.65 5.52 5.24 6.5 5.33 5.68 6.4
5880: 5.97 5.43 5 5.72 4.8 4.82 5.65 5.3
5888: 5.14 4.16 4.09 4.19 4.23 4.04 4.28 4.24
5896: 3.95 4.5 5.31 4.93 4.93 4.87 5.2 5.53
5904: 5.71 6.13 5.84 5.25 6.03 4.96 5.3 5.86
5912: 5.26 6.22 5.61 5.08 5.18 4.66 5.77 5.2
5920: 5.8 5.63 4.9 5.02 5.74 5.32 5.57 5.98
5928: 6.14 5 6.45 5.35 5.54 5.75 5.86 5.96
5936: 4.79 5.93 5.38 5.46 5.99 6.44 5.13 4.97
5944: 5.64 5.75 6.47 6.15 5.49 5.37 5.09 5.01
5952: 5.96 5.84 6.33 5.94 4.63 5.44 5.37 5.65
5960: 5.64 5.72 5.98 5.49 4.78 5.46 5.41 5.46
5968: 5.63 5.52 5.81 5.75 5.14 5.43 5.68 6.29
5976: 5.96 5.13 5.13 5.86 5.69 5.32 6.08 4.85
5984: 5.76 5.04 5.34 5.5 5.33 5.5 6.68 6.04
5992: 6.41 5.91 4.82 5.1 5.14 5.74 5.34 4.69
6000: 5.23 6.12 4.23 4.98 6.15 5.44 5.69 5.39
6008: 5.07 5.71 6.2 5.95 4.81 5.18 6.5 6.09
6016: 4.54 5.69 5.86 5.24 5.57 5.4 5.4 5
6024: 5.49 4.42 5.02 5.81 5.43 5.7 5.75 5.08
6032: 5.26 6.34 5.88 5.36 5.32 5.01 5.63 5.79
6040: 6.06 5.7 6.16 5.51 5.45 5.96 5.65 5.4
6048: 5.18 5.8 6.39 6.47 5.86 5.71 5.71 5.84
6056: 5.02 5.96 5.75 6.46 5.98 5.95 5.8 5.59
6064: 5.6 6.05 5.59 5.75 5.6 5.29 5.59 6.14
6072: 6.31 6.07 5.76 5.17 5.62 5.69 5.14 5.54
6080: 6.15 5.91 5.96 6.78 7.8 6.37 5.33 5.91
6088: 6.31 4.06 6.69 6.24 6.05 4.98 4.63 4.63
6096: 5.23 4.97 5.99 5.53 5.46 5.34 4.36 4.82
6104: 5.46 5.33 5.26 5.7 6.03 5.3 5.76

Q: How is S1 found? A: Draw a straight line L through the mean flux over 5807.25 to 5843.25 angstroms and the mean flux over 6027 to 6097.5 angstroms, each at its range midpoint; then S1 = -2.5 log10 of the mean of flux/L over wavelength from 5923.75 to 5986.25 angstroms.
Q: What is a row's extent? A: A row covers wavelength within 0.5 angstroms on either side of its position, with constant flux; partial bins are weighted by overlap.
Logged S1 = 0.032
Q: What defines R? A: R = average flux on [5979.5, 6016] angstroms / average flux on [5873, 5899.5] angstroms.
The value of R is 1.09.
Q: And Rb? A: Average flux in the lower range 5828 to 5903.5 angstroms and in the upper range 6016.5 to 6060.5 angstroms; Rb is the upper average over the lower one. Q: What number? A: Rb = 1.03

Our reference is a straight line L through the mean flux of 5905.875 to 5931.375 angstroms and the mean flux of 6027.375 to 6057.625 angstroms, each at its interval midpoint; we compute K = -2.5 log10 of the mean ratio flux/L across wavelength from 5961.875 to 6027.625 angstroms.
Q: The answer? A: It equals 0.02 mag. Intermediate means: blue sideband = 5.5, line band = 5.49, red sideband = 5.68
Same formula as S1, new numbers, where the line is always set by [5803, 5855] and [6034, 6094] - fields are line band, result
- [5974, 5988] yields 0.05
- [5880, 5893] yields 0.18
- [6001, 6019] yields 0.05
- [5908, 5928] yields 0.06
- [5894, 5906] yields 0.15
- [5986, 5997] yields 0.03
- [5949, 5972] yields 0.05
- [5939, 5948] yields 0.00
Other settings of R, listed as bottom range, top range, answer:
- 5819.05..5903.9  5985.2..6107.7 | 1.02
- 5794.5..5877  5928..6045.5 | 0.97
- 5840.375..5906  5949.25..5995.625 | 1.03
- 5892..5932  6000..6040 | 1.04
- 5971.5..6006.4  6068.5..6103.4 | 1.03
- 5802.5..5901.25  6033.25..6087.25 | 1.05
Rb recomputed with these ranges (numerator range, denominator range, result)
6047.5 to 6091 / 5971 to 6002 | 1.06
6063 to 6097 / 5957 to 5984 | 1.03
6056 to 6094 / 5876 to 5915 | 1.13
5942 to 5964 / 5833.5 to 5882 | 0.97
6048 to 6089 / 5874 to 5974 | 1.08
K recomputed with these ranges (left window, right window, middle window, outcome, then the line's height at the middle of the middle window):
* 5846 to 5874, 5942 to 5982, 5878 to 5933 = 0.07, 5.62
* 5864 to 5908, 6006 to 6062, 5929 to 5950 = -0.04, 5.43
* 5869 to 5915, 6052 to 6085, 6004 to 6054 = 0.03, 5.73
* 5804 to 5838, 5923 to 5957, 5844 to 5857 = 0.05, 5.73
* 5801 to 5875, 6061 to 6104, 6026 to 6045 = 0.01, 5.68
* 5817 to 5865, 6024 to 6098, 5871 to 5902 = 0.11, 5.69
